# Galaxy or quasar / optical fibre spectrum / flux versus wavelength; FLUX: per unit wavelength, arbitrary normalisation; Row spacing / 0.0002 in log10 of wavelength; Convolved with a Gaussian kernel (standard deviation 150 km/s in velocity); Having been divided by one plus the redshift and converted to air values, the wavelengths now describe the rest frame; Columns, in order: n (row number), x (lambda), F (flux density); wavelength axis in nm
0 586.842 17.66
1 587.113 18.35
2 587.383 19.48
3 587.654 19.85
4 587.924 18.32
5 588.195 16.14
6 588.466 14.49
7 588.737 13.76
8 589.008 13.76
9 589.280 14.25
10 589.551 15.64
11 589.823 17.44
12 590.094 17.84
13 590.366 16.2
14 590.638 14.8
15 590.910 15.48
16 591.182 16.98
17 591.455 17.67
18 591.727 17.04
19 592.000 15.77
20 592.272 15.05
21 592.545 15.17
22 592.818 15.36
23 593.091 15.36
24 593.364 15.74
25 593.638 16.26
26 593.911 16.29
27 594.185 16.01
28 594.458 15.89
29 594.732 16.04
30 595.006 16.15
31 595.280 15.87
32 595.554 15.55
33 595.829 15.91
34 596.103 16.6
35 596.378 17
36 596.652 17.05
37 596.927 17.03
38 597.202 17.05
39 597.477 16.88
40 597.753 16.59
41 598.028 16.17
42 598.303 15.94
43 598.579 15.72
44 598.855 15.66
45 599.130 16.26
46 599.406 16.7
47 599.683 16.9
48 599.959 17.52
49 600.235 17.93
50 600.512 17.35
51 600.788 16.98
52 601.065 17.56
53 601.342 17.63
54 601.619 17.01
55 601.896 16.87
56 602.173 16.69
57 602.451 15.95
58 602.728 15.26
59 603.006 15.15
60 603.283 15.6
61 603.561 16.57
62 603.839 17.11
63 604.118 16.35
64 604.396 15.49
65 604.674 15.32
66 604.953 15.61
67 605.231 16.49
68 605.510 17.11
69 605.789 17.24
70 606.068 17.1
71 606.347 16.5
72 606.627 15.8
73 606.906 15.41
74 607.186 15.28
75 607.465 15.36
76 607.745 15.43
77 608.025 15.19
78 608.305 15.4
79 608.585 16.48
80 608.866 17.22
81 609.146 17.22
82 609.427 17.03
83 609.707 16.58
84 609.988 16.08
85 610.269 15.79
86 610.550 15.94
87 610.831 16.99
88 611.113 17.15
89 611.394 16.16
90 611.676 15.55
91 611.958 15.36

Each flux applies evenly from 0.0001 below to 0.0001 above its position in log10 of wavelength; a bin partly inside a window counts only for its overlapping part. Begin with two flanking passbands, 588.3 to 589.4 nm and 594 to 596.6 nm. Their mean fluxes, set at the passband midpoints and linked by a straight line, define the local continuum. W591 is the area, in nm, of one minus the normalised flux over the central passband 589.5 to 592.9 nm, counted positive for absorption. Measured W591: -0.315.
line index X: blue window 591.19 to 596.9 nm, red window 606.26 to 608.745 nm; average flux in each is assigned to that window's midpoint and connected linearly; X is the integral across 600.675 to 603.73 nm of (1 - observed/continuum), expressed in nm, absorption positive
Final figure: -0.12 nm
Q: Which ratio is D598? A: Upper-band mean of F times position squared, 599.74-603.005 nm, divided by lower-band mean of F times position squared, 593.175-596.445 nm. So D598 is 1.07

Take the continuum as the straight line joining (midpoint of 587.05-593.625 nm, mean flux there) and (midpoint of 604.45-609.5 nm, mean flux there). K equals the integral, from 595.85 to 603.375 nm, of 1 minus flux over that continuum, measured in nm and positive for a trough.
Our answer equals -0.21 nm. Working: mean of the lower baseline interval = 16.2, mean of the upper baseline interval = 16.2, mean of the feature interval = 16.6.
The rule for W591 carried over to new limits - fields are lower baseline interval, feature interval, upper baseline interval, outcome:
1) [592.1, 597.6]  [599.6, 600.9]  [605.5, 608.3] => -0.11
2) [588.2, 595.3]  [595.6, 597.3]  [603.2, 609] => -0.09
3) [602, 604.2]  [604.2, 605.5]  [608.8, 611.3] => 0.03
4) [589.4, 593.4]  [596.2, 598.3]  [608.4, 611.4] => -0.06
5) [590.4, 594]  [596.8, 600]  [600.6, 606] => -0.06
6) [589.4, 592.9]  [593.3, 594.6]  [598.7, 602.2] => 0.03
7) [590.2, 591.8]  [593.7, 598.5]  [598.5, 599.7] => -0.02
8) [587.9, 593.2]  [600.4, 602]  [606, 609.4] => -0.13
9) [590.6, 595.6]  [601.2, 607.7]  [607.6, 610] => 0.00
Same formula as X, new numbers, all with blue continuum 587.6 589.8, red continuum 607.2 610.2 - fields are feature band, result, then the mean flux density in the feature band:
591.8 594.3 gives 0.02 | 15.7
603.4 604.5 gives -0.02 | 16.4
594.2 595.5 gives -0.01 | 16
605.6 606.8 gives -0.04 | 16.6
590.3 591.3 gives 0.00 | 15.8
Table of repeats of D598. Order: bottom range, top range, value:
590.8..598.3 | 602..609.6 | 1.03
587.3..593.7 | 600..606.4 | 1.07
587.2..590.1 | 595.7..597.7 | 1.05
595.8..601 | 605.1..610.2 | 1.00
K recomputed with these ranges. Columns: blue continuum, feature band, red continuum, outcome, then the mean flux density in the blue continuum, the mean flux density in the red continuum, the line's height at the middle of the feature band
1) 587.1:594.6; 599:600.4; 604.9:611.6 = -0.07 nm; 16.2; 16.3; 16.2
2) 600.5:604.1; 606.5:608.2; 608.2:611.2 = 0.12 nm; 16.6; 16.5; 16.5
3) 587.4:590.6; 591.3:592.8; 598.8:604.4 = 0.02 nm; 16.2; 16.6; 16.3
